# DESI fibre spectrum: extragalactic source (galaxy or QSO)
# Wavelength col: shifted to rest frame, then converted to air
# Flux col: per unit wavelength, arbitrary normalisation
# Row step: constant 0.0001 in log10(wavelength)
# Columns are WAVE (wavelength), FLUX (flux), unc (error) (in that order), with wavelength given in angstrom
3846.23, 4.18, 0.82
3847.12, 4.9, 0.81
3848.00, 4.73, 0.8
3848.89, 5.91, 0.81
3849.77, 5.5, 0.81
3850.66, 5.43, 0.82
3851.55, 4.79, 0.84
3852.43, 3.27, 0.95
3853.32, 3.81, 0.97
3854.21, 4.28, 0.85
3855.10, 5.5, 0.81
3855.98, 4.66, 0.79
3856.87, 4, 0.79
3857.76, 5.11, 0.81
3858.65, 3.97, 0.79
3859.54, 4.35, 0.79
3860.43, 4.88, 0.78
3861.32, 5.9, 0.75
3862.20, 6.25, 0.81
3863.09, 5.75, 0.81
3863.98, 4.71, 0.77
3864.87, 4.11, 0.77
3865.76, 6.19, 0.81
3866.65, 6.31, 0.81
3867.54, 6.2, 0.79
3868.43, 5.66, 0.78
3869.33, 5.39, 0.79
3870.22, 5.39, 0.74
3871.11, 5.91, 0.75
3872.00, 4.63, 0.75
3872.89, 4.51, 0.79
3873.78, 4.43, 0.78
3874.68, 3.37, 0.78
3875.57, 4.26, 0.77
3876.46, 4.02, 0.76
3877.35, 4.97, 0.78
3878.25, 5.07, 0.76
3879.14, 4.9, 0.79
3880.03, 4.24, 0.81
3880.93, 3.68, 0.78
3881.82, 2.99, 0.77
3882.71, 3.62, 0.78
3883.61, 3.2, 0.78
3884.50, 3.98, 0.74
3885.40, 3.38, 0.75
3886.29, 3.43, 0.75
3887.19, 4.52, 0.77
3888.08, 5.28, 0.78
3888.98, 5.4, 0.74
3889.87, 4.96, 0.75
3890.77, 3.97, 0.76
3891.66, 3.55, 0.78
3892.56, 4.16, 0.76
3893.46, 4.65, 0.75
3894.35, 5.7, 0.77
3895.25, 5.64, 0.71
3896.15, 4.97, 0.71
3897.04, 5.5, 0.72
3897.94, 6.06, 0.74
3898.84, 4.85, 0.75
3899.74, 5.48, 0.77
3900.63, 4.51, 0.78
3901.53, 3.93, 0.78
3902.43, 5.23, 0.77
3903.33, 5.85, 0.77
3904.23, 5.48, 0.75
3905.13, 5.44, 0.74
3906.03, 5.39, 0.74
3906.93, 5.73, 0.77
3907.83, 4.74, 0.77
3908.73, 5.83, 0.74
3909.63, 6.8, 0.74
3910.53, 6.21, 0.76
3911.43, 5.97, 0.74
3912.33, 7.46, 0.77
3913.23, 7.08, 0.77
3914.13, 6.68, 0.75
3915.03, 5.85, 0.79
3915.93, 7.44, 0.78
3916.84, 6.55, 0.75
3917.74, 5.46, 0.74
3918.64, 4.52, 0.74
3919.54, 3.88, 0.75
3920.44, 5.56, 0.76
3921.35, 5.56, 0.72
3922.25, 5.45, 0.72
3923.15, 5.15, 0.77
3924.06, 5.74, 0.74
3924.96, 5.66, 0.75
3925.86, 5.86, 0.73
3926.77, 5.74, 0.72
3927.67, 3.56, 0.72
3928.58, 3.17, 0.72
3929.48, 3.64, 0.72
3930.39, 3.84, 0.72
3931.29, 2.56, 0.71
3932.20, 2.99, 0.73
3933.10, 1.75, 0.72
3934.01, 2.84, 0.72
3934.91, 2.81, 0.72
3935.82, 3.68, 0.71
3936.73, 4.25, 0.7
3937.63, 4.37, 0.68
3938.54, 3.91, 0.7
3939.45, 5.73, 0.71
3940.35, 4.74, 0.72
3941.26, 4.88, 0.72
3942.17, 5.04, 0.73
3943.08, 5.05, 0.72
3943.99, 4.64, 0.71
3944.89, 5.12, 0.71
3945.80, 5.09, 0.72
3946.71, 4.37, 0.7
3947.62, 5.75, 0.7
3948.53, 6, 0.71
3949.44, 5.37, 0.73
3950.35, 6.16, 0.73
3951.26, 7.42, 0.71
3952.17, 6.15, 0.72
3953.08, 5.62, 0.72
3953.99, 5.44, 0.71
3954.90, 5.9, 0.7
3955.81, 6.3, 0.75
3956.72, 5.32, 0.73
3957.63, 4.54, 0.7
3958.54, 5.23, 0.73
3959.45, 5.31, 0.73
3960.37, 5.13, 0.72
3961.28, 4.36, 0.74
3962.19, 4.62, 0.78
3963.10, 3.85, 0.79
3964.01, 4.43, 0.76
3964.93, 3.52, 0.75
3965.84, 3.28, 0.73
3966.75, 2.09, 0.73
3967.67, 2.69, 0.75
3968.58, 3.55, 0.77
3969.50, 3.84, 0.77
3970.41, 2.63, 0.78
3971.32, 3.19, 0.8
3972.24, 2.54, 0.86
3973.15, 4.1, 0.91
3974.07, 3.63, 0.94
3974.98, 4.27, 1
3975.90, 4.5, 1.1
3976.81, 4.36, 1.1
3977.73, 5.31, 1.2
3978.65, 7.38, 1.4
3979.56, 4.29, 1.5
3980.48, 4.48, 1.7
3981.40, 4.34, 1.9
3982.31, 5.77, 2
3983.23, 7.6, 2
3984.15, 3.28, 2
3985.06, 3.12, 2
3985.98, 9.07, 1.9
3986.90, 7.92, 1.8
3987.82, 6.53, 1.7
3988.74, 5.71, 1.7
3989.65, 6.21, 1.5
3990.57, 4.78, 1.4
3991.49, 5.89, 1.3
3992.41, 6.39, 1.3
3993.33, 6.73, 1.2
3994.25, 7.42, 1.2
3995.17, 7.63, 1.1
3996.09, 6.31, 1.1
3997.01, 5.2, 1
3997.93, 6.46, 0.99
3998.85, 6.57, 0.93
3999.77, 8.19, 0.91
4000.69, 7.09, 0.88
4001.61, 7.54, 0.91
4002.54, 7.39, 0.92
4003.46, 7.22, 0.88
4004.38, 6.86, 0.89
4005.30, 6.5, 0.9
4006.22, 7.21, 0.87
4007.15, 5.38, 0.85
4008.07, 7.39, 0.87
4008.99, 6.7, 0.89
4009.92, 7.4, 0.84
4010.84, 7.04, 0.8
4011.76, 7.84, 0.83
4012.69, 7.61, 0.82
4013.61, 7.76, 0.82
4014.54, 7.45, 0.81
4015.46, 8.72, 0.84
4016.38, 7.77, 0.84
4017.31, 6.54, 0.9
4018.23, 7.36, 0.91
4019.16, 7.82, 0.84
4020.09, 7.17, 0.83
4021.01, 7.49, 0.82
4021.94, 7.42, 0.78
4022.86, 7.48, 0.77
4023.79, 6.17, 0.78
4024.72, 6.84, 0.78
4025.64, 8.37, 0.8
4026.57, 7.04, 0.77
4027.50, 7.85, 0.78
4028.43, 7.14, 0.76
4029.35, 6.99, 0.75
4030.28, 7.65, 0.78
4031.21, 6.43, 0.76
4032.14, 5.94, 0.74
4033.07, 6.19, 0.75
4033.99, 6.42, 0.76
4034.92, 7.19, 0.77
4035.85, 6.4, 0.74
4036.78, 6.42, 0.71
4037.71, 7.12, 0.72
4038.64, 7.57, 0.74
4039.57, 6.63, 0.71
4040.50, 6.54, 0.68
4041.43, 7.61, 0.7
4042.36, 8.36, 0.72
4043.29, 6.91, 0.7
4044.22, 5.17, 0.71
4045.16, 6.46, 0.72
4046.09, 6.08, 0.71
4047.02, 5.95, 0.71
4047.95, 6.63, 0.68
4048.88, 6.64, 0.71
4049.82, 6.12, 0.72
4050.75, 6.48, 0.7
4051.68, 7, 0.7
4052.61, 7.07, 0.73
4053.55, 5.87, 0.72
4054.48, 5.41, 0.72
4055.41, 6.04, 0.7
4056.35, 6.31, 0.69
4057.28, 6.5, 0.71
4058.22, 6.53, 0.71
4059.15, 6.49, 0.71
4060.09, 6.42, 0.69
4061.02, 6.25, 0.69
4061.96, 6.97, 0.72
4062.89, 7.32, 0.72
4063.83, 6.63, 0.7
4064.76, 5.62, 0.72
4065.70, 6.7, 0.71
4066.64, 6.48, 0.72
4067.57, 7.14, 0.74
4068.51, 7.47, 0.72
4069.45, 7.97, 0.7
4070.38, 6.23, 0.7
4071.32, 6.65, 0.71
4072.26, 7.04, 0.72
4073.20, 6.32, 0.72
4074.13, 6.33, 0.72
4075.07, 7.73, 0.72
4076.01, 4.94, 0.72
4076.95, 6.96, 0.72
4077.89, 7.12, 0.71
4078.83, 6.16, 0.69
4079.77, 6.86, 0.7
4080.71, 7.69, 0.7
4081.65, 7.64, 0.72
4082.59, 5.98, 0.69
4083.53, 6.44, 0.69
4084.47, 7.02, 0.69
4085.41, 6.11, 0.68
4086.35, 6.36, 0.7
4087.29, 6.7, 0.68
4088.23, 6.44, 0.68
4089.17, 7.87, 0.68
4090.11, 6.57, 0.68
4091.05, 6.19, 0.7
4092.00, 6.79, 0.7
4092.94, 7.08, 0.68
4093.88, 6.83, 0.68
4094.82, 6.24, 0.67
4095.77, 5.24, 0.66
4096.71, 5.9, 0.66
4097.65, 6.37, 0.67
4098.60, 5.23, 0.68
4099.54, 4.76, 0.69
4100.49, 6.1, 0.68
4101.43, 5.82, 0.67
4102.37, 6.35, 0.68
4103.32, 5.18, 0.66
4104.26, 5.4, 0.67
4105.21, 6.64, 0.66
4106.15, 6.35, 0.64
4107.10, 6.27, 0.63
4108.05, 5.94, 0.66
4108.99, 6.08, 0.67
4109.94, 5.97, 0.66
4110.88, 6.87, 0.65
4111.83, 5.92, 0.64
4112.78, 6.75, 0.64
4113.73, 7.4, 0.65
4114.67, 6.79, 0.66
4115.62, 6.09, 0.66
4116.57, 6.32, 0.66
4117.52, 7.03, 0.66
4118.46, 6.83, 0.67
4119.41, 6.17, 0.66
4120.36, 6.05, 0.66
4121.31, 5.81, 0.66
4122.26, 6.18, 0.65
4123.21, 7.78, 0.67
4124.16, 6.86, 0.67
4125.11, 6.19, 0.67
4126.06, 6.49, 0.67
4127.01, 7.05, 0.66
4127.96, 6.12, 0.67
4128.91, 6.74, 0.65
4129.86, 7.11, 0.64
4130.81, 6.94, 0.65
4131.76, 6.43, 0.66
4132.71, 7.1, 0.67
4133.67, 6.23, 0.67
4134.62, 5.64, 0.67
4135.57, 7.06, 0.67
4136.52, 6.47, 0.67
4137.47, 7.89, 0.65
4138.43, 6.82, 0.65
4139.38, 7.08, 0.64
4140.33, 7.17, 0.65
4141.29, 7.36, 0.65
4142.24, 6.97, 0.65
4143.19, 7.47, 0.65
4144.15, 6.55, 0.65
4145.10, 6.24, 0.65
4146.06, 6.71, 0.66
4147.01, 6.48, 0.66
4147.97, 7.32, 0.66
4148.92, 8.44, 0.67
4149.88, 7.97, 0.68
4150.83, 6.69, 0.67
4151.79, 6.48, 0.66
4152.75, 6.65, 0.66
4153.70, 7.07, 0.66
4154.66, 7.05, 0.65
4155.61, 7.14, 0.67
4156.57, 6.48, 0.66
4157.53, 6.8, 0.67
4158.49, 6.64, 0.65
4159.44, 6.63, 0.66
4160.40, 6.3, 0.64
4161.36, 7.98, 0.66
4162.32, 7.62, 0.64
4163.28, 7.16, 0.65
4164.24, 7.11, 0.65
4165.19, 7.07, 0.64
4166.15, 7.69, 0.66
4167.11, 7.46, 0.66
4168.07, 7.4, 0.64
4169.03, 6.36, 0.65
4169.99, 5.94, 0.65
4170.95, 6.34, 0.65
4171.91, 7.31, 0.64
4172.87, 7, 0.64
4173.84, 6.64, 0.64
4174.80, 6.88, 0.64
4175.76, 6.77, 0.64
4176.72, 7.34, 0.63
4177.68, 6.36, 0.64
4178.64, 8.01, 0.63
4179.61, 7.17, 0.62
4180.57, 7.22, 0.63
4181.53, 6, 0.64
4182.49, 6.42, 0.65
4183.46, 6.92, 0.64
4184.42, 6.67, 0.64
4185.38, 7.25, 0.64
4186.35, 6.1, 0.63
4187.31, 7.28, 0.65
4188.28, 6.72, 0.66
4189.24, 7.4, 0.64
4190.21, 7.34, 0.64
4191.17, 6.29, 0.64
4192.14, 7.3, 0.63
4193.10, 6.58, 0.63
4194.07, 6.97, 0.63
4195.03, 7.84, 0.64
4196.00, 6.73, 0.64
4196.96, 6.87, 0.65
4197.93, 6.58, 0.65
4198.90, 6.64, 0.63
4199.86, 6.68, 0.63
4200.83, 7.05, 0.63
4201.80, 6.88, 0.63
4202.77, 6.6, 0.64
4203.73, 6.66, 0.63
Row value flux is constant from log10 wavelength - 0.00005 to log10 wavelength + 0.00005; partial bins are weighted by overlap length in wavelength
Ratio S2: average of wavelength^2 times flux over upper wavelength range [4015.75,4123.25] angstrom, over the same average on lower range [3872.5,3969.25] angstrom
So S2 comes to 1.5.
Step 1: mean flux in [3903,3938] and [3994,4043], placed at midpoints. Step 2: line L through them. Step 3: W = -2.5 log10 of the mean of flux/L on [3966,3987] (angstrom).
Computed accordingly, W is 0.37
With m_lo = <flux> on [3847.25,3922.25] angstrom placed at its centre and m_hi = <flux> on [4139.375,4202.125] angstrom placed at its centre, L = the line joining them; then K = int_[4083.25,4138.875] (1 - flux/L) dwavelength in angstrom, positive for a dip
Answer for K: 1.1 angstrom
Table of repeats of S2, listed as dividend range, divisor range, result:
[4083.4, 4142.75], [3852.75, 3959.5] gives 1.45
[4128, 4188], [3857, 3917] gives 1.56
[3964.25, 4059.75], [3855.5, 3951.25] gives 1.34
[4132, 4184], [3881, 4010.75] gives 1.49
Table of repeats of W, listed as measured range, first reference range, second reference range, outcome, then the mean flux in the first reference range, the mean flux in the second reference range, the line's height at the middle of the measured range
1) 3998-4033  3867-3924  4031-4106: -0.19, 5.08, 6.51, 6.07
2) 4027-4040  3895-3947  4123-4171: -0.15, 5.02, 6.92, 5.96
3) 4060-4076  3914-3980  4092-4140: -0.14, 4.66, 6.41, 5.91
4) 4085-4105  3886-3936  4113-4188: 0.04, 5.01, 6.86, 6.43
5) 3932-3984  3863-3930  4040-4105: 0.21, 5.06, 6.49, 5.56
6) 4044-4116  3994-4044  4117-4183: 0.09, 7.1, 6.87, 6.99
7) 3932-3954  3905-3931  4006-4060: 0.21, 5.5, 6.89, 5.8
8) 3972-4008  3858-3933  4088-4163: -0.06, 4.98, 6.61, 5.65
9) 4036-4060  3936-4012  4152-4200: -0.10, 5.44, 6.92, 5.98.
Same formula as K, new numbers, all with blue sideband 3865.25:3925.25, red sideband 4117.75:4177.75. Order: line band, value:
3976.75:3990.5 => 0.08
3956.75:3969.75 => 3.52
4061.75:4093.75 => -1.85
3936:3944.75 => 1.16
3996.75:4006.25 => -1.78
